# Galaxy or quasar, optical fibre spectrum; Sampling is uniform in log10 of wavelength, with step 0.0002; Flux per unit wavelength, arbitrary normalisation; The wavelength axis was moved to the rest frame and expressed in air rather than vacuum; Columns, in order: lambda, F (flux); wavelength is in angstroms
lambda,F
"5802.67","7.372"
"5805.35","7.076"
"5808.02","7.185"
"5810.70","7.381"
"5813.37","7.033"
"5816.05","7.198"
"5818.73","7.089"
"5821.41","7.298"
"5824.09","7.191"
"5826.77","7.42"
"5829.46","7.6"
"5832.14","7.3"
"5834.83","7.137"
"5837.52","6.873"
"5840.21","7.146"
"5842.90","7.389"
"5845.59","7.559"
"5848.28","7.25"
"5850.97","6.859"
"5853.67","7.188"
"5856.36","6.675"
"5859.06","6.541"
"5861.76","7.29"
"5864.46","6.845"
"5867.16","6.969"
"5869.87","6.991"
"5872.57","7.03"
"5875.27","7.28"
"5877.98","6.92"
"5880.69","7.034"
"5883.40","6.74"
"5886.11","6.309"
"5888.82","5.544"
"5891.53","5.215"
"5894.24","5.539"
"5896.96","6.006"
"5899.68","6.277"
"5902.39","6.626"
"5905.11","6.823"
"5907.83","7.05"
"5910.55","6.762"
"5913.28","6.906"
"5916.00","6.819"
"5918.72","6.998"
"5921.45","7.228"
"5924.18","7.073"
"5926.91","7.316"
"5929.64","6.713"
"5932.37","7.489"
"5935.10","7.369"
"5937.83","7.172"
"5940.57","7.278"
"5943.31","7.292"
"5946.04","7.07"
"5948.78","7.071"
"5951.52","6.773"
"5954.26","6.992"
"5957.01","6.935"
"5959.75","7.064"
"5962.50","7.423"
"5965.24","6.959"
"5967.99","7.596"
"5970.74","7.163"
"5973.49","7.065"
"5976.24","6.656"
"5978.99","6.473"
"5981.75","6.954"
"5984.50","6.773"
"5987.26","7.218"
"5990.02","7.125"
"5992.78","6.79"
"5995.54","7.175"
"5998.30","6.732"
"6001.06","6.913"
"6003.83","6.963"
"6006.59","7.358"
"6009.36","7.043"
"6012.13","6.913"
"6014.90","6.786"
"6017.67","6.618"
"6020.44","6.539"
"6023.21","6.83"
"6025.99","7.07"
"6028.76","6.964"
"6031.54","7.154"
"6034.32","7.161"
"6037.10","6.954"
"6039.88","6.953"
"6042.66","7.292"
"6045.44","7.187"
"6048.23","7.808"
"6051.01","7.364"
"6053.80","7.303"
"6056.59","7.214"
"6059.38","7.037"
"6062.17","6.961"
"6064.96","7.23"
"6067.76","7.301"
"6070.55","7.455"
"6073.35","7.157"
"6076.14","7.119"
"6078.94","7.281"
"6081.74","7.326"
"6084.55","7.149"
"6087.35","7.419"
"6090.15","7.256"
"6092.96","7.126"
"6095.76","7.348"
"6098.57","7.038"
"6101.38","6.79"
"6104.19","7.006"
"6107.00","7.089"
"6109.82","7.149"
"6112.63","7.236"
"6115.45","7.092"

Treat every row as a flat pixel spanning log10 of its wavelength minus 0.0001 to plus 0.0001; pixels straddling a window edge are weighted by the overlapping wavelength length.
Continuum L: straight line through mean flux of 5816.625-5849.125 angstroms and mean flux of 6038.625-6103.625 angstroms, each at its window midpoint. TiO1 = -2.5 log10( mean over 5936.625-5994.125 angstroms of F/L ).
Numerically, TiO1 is 0.03 mag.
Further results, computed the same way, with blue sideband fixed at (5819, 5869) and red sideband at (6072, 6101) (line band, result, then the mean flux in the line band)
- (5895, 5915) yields 0.09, 6.6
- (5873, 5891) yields 0.09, 6.59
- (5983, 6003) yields 0.03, 6.96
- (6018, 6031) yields 0.05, 6.85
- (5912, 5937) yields 0.01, 7.11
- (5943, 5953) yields 0.02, 7.03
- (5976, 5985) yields 0.07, 6.72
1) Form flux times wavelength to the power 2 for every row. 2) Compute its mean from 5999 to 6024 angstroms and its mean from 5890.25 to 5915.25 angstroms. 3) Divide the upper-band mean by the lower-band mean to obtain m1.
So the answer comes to 1.12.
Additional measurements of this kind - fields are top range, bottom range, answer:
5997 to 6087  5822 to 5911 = 1.10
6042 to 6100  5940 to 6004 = 1.07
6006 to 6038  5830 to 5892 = 1.06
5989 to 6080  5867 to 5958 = 1.08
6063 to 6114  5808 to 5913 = 1.13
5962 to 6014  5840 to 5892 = 1.06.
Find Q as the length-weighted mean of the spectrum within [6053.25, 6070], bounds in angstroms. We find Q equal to 7.18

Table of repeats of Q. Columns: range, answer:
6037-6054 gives 7.29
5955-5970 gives 7.18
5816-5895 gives 6.92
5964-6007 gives 6.99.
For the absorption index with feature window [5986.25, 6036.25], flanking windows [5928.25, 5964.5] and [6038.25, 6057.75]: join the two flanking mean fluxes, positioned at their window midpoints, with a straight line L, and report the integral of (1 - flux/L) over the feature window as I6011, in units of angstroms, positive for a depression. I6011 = 1.9 angstroms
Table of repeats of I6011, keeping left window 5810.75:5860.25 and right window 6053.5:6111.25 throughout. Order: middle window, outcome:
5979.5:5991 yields 0.3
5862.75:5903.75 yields 3.8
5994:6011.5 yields 0.4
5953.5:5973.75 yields 0.0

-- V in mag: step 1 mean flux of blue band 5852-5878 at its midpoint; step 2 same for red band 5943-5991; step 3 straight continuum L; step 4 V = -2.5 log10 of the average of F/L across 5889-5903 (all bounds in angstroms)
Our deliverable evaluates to 0.190 mag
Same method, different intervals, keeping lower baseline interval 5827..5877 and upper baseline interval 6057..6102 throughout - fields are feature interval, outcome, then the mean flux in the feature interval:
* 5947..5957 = 0.03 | 6.94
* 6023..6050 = 0.00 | 7.15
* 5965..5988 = 0.03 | 6.98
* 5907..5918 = 0.04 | 6.88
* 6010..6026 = 0.06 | 6.78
